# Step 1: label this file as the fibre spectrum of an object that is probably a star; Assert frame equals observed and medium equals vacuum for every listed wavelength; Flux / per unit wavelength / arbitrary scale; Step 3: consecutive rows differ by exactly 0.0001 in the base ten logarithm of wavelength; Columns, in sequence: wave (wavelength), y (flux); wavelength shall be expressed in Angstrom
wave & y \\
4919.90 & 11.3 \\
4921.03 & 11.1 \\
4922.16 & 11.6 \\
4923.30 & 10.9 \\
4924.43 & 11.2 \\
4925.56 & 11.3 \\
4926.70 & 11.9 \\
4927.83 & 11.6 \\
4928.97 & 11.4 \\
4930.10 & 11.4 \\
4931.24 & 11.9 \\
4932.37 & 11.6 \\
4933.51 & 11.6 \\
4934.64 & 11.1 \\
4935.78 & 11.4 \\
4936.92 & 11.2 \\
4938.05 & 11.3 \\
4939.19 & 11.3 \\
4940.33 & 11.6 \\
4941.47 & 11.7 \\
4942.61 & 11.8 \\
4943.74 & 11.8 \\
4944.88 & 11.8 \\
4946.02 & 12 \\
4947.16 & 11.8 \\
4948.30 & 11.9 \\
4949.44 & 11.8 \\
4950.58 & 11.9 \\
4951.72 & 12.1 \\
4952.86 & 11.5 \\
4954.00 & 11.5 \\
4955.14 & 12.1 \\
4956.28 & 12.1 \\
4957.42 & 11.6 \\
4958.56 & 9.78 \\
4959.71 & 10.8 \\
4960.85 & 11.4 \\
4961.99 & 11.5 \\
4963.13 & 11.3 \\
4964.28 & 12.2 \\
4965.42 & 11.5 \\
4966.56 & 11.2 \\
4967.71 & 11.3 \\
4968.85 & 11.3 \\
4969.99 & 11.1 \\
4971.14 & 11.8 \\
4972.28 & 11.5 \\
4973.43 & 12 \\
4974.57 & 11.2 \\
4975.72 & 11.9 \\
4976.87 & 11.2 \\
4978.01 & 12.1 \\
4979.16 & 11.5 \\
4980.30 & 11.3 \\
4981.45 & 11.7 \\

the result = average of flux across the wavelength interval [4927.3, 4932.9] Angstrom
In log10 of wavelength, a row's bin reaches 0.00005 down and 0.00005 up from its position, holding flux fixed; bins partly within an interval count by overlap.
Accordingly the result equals 11.6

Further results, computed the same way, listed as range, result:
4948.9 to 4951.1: 11.8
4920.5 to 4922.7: 11.4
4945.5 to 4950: 11.9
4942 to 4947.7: 11.8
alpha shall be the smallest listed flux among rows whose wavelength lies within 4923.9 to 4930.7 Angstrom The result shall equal 11.2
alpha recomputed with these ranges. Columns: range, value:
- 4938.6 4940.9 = 11.3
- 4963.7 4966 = 11.5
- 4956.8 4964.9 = 9.78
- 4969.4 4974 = 11.1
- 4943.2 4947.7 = 11.8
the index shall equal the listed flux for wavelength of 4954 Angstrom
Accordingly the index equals 11.5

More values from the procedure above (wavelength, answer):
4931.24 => 11.9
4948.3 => 11.9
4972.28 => 11.5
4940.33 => 11.6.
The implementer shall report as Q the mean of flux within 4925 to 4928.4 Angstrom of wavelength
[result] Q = 11.6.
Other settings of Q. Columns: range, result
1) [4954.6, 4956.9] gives 12.1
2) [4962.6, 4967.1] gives 11.6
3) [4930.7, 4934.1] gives 11.7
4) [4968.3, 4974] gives 11.5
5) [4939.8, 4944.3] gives 11.7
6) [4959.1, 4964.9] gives 11.4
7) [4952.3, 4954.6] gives 11.5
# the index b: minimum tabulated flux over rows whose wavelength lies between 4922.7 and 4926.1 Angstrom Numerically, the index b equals 10.9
